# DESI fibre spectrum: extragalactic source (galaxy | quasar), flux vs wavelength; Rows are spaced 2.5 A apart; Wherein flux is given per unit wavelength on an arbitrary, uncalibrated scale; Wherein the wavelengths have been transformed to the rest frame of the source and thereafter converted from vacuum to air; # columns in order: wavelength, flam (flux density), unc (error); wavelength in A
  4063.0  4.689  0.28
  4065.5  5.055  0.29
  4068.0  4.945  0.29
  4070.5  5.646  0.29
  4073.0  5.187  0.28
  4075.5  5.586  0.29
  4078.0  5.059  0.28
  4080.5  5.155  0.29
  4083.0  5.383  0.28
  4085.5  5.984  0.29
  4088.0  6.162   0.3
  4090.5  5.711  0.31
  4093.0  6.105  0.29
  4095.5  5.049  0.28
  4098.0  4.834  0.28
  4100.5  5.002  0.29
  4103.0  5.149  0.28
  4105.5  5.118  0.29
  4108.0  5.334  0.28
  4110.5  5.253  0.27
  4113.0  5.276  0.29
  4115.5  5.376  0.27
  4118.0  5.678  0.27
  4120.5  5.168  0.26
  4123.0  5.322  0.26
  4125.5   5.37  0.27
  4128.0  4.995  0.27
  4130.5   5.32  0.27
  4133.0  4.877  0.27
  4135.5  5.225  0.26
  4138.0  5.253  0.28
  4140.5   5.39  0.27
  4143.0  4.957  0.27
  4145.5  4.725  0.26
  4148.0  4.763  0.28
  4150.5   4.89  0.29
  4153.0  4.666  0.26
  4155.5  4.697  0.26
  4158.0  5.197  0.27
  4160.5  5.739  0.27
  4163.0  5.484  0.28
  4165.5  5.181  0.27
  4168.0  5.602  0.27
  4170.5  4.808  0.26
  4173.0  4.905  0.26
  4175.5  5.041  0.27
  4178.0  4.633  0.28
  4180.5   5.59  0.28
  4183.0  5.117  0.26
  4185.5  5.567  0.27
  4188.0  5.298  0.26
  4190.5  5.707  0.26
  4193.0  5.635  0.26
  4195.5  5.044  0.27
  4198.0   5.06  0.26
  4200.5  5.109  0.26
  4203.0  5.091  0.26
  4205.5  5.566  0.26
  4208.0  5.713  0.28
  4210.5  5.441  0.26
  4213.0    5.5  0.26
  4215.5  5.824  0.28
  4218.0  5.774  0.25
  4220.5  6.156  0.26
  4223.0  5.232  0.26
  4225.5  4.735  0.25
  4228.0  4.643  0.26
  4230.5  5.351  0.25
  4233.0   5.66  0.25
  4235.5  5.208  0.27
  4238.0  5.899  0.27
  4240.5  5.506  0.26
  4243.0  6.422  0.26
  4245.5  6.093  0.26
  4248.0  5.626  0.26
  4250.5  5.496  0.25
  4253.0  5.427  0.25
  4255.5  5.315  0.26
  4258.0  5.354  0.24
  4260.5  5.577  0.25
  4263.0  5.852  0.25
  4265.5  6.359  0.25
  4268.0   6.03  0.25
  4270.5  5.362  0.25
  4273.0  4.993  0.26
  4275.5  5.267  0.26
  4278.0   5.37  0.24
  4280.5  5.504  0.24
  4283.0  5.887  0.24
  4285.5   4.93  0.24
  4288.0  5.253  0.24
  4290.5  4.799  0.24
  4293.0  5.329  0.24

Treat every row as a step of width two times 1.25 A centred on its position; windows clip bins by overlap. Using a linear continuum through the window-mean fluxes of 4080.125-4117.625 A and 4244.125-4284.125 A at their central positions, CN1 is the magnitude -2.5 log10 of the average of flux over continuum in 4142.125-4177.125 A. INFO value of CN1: 0.09 mag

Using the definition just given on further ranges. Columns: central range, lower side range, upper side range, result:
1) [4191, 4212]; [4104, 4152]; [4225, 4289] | 0.004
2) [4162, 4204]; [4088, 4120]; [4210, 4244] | 0.047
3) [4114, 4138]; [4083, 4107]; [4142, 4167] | -0.005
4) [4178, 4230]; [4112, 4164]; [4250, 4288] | -0.008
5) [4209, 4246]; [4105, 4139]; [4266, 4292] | -0.044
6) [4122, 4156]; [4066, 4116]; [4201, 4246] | 0.080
